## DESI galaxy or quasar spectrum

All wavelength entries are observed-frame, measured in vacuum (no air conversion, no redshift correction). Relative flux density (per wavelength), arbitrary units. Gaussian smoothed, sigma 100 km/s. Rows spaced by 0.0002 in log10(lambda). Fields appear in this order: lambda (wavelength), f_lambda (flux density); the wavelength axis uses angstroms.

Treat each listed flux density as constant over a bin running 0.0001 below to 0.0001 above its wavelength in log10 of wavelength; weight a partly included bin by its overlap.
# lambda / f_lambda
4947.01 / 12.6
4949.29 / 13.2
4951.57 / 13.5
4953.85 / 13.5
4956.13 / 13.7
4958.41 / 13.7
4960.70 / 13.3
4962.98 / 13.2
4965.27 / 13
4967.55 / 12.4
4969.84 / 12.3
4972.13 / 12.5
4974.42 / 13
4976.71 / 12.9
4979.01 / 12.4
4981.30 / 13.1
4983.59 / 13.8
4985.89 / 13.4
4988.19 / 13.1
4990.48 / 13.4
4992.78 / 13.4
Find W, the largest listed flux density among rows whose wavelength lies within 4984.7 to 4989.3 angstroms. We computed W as 13.4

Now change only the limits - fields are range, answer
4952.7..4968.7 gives 13.7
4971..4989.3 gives 13.8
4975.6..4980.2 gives 12.9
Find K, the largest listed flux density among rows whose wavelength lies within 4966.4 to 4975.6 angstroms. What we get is 13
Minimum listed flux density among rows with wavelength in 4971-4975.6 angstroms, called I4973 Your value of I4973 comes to 12.5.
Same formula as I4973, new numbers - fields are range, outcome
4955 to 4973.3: 12.3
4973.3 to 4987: 12.4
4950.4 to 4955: 13.5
